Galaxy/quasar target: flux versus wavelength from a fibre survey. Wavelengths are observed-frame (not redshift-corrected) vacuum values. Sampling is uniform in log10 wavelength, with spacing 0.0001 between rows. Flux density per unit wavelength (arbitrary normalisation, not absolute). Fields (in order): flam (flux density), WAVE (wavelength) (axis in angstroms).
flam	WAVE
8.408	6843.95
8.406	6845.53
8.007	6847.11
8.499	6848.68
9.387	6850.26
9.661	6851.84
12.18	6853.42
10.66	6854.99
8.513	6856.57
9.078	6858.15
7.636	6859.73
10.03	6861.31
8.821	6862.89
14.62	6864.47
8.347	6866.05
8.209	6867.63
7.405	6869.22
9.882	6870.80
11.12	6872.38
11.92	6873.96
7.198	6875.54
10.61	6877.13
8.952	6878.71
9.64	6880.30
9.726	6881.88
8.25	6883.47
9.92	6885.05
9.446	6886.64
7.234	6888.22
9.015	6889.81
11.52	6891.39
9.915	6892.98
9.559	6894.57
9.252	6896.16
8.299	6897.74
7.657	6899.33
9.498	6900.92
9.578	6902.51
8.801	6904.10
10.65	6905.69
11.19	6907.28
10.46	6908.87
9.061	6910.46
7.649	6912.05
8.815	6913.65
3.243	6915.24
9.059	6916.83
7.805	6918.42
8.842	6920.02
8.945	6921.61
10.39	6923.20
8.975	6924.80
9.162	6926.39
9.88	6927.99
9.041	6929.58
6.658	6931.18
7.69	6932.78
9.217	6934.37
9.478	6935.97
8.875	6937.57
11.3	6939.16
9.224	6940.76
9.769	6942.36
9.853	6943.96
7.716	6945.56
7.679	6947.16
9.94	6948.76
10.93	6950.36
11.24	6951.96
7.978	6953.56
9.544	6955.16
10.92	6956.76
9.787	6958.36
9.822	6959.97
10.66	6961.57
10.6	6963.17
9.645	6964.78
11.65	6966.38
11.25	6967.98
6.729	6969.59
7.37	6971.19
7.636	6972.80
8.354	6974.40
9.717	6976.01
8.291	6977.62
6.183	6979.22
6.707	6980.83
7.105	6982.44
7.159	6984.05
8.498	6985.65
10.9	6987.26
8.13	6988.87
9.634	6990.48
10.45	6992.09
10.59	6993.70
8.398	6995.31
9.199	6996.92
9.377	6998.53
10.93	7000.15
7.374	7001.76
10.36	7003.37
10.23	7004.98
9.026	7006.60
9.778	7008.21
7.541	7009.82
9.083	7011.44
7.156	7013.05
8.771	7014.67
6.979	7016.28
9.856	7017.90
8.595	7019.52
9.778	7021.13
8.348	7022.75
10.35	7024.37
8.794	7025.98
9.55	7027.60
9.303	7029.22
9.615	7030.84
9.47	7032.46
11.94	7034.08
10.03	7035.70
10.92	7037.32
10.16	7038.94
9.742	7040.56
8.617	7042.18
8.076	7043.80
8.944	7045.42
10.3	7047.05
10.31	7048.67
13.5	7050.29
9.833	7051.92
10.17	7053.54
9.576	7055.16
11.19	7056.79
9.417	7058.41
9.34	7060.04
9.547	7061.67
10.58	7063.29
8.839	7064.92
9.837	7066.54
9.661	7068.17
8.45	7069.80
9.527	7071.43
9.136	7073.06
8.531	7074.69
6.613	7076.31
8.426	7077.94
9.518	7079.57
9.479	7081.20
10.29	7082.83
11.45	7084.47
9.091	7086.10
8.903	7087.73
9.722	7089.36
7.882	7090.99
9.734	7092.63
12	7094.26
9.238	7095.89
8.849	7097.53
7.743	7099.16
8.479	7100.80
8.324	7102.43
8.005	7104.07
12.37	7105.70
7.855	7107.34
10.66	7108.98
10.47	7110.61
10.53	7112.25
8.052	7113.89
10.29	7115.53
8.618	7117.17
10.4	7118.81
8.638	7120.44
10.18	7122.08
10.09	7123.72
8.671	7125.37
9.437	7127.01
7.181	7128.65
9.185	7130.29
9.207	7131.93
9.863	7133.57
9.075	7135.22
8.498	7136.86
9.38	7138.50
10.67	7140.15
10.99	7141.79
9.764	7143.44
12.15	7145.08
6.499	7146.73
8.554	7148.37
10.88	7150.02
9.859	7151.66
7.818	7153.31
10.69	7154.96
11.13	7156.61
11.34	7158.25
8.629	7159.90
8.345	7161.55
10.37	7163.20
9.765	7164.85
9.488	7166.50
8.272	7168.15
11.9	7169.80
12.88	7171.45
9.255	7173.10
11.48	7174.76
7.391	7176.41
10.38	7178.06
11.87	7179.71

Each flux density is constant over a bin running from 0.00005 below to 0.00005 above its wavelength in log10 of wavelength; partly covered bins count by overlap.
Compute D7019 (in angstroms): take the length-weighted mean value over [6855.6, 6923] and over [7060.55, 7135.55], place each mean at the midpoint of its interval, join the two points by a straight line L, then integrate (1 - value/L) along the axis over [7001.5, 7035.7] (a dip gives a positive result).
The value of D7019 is 0.30 angstroms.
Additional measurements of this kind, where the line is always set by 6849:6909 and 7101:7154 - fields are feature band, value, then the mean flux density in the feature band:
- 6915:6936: 2.2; 8.56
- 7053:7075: -0.2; 9.57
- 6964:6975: 0.6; 8.96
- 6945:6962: -0.3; 9.66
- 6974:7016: 3.2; 8.79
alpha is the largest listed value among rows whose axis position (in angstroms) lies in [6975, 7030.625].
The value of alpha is 10.93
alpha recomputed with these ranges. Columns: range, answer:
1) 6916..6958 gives 11.3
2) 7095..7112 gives 12.37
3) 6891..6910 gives 11.52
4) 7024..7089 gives 13.5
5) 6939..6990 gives 11.65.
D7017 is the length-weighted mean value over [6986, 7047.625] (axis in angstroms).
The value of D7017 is 9.36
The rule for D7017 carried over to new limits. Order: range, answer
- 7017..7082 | 9.59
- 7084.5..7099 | 9.46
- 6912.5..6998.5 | 8.99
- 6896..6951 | 8.98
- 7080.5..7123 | 9.51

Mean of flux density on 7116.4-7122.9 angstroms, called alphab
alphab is 9.48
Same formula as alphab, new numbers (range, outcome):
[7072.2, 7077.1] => 8.12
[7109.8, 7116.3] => 9.82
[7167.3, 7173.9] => 10.6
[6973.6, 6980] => 8.15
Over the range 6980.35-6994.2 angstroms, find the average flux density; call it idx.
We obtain 8.81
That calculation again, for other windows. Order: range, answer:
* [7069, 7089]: 9.13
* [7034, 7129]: 9.54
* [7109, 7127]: 9.63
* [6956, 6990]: 8.91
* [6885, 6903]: 9.21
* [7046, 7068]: 10.2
